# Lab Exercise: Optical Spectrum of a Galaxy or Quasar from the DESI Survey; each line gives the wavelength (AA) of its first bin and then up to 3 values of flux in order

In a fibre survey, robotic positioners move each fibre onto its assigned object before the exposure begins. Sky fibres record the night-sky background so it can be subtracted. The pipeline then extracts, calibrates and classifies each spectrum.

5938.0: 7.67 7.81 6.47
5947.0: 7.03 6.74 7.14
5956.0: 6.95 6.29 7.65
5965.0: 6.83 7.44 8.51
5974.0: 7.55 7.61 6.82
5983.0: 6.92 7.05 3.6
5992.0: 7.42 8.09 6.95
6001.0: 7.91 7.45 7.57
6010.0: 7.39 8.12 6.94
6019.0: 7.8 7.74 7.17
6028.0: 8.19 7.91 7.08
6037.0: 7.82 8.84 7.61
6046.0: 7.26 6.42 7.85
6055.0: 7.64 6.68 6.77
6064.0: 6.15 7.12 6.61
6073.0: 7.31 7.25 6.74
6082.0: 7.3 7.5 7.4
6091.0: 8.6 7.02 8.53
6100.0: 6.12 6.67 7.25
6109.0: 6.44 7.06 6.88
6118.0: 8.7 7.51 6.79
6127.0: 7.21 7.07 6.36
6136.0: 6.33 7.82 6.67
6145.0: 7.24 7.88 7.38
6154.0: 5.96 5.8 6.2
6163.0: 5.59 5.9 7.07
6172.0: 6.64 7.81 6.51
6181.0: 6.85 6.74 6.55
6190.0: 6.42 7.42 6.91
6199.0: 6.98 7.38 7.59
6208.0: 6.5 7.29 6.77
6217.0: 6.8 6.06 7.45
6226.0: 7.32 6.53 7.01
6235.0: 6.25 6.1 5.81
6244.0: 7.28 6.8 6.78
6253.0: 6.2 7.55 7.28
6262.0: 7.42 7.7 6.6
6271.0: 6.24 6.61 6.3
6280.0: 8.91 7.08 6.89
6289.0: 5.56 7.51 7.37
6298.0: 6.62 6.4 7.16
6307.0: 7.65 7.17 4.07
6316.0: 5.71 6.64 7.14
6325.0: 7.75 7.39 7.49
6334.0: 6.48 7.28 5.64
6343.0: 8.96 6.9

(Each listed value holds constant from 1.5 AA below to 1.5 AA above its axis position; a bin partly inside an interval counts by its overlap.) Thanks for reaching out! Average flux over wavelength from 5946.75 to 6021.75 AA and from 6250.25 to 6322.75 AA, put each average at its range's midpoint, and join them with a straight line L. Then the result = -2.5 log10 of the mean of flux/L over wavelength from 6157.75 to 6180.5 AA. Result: 0.07 mag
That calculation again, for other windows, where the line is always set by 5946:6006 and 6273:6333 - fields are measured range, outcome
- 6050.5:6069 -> 0.00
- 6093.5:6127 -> -0.03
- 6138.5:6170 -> 0.05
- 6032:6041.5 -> -0.12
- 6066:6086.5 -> -0.01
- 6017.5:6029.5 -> -0.10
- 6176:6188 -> 0.04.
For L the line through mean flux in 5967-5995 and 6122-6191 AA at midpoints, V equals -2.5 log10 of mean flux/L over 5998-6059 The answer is -0.09 mag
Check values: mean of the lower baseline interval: 7.04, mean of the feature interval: 7.56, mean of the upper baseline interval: 6.74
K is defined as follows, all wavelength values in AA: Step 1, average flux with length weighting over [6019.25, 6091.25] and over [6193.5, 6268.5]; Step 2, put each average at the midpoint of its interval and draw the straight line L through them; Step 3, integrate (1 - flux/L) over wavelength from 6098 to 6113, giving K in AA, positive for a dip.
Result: 1.0 AA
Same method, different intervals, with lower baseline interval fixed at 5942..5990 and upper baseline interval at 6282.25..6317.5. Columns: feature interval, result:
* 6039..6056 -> -1.7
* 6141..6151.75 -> -0.9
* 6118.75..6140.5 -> -0.9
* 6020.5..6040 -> -2.4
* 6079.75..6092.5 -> -1.5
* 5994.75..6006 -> -1.0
